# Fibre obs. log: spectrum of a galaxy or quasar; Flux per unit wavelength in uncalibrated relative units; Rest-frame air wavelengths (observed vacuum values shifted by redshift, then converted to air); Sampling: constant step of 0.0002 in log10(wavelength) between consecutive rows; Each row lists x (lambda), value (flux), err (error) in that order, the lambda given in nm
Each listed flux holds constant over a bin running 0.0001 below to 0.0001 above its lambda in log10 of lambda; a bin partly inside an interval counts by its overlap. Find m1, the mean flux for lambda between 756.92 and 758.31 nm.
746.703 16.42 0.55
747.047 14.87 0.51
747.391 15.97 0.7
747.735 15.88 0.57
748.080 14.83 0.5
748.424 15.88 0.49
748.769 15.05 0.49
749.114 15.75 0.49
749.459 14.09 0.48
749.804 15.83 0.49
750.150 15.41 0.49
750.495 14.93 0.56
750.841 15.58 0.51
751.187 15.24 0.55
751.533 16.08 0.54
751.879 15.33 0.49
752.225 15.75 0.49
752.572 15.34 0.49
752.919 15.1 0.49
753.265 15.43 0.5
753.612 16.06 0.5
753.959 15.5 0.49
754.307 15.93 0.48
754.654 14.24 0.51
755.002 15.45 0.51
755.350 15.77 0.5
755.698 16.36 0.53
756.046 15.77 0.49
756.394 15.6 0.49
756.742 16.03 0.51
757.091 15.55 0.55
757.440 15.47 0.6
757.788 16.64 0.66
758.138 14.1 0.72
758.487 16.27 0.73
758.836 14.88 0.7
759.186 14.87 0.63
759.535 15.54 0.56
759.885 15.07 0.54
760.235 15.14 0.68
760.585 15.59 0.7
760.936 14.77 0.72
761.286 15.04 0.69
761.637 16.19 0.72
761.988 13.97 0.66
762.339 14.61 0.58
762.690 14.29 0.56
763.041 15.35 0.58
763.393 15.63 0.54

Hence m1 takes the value 15.4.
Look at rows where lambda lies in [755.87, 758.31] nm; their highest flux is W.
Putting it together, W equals 16.64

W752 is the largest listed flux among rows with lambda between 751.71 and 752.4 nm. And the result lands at 15.75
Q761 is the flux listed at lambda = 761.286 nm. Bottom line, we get 15.04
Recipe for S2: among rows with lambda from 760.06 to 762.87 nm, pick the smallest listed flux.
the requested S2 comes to 13.97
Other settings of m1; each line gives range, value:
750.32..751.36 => 15.3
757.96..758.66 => 15.2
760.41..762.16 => 15.1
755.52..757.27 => 15.9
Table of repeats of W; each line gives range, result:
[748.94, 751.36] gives 15.83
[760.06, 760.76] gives 15.59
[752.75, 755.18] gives 16.06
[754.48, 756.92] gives 16.36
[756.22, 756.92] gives 16.03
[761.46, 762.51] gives 16.19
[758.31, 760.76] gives 16.27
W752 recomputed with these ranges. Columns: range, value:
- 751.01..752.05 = 16.08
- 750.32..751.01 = 15.58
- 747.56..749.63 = 15.88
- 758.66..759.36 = 14.88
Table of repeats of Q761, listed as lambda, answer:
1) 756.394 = 15.6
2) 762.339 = 14.61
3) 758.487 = 16.27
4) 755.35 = 15.77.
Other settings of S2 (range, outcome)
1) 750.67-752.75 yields 15.24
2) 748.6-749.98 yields 14.09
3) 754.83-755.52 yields 15.45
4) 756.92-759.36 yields 14.1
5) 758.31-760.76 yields 14.87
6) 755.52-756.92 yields 15.6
